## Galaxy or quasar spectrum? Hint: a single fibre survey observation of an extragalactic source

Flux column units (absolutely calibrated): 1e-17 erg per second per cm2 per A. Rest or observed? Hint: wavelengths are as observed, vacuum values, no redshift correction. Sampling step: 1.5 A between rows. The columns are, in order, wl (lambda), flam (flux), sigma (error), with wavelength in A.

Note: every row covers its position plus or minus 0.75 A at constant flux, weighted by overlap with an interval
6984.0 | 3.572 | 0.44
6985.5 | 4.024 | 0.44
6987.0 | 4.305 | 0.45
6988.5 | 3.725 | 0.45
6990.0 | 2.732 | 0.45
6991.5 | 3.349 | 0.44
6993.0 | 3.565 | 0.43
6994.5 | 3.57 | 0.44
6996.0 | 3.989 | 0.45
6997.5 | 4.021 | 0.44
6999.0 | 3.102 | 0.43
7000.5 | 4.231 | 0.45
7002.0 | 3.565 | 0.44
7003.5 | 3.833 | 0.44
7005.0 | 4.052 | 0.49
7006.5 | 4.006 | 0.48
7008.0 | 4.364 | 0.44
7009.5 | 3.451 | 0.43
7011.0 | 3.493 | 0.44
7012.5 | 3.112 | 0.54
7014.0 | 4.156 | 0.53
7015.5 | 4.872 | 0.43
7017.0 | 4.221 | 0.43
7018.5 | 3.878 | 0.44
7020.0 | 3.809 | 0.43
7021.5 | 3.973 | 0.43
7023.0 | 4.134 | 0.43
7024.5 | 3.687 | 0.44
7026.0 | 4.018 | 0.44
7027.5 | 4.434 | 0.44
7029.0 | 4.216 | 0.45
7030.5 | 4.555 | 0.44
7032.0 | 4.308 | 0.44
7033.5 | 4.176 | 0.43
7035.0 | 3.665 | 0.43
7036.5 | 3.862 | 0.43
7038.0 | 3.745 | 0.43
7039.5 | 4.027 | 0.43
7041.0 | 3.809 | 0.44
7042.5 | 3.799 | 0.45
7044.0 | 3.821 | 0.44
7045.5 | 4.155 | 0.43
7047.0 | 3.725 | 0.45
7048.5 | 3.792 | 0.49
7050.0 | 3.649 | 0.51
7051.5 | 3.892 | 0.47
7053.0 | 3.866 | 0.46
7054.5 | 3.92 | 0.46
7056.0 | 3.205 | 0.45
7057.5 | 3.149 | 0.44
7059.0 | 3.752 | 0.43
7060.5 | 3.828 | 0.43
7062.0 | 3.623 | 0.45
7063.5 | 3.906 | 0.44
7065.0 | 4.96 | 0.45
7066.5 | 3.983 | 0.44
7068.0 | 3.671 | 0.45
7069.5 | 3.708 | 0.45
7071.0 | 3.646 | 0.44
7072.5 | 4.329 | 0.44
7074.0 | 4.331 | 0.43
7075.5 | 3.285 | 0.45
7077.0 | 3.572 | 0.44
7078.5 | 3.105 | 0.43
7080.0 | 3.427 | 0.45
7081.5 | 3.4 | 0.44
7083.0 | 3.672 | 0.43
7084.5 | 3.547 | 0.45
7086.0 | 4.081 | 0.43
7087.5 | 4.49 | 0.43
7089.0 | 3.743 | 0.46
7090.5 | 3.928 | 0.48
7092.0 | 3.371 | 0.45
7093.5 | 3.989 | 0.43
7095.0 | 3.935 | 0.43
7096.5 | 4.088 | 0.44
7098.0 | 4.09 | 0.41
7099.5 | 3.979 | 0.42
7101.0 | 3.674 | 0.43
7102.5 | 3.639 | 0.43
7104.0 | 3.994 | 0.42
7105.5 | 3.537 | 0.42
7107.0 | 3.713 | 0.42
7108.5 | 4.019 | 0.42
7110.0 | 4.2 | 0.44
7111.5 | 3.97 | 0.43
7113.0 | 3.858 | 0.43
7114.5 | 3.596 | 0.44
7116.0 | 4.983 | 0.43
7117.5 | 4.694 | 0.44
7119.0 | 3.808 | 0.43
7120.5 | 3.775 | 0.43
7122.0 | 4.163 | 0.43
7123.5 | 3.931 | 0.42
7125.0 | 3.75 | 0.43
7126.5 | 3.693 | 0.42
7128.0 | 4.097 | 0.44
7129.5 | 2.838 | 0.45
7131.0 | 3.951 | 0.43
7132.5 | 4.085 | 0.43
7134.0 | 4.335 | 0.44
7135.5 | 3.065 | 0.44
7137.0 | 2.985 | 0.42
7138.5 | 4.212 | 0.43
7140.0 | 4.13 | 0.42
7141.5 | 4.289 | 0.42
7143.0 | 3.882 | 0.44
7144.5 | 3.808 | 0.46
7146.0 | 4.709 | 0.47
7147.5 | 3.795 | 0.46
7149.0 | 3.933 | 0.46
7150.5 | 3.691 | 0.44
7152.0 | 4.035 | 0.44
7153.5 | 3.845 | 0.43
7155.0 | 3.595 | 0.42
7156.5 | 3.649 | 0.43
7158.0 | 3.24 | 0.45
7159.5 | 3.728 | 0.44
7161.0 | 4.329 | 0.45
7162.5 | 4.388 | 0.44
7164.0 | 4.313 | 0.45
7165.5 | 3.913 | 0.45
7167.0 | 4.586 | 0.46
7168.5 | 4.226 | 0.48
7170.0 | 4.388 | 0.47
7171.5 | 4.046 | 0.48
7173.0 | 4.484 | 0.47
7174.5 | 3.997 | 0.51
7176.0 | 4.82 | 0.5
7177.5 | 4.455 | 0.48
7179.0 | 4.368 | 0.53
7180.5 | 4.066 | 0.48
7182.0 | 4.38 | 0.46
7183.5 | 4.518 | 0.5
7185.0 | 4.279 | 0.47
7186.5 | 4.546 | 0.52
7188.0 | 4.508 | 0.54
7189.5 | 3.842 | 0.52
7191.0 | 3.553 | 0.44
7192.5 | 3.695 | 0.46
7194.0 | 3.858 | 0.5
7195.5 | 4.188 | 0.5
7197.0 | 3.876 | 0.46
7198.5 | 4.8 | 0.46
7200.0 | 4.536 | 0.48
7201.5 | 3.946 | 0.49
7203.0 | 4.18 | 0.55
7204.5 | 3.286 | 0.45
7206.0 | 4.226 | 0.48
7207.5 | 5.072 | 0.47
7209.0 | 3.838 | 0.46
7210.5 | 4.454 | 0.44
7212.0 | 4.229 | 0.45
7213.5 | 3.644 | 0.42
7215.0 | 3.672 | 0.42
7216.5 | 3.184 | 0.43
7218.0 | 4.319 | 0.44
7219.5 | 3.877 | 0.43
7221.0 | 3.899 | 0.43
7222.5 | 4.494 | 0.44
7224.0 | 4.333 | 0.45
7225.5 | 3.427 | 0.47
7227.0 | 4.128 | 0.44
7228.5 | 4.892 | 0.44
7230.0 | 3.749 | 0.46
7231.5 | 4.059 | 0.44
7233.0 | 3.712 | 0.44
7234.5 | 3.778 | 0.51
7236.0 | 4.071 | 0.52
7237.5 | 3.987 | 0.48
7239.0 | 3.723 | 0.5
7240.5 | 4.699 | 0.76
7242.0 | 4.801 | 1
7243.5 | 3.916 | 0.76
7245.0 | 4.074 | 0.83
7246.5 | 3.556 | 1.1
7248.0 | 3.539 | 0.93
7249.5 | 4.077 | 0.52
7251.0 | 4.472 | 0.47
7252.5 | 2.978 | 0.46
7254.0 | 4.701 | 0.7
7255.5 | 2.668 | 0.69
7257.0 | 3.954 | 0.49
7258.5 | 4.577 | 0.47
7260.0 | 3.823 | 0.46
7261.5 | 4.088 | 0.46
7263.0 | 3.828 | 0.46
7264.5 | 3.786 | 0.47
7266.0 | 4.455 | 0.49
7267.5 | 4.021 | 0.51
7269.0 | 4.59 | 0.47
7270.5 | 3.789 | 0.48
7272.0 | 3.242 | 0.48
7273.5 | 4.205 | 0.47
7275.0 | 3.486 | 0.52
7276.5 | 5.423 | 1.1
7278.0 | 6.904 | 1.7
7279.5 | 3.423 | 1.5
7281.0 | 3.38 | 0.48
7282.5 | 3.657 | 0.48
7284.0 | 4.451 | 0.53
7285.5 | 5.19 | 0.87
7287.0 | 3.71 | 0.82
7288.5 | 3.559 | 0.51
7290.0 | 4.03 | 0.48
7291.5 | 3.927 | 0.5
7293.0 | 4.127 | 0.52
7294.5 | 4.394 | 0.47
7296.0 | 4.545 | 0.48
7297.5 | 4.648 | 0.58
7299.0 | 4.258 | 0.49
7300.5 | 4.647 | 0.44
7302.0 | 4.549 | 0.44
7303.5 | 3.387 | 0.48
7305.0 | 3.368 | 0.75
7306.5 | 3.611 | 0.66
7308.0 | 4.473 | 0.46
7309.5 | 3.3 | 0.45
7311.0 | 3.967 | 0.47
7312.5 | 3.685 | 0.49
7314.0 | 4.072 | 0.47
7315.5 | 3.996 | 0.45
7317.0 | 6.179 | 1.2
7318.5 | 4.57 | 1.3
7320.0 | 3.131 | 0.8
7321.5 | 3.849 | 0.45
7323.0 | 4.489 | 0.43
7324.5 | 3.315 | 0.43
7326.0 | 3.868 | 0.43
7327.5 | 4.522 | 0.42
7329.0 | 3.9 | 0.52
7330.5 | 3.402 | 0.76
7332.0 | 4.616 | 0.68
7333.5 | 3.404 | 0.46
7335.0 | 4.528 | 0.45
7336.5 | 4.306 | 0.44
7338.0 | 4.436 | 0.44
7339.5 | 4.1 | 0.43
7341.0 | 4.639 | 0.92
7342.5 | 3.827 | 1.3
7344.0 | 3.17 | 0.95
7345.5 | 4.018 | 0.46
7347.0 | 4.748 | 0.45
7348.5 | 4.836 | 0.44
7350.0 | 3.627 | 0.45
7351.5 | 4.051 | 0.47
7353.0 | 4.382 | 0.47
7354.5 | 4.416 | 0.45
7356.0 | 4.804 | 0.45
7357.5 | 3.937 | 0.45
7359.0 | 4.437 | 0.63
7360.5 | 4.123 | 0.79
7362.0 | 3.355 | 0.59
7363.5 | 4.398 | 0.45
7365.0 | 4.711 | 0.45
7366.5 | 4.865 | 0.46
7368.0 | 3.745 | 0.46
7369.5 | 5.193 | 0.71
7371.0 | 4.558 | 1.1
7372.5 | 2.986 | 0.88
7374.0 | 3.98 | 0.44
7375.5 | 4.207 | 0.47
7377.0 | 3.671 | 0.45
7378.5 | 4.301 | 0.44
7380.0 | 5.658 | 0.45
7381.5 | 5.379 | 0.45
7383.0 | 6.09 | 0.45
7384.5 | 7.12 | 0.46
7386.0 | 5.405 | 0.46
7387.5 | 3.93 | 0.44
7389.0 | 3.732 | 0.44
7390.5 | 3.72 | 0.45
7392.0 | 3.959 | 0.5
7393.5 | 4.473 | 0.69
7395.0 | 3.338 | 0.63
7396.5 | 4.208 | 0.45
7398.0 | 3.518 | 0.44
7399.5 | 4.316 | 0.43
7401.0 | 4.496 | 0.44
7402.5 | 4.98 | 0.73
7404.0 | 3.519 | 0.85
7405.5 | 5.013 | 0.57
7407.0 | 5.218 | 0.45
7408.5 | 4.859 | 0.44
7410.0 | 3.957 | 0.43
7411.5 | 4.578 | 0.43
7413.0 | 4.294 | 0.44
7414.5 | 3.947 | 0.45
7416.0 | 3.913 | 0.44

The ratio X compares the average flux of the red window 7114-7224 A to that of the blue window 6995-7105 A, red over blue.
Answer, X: 1.0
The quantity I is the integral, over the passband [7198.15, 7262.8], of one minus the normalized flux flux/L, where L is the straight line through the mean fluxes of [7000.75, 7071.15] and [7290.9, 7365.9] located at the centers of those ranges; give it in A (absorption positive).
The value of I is 0.59 A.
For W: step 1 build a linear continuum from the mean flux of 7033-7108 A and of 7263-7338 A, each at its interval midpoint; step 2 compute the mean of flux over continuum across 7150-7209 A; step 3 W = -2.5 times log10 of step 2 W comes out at -0.048 mag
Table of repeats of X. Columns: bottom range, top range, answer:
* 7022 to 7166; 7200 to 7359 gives 1.05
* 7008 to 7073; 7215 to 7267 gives 1.02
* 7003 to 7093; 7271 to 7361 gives 1.07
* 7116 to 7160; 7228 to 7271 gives 1.04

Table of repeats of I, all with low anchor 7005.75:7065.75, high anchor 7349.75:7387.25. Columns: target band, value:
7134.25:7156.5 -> 1.45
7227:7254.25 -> 1.71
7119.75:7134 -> 0.89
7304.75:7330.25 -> 2.45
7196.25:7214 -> 0.24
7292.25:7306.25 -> 0.70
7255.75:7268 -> 0.94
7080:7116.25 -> 1.52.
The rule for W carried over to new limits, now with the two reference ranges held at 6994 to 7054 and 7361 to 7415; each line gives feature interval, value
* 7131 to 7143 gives 0.06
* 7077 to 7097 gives 0.08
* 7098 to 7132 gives 0.04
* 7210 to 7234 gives 0.05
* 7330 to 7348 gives 0.06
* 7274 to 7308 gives 0.02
